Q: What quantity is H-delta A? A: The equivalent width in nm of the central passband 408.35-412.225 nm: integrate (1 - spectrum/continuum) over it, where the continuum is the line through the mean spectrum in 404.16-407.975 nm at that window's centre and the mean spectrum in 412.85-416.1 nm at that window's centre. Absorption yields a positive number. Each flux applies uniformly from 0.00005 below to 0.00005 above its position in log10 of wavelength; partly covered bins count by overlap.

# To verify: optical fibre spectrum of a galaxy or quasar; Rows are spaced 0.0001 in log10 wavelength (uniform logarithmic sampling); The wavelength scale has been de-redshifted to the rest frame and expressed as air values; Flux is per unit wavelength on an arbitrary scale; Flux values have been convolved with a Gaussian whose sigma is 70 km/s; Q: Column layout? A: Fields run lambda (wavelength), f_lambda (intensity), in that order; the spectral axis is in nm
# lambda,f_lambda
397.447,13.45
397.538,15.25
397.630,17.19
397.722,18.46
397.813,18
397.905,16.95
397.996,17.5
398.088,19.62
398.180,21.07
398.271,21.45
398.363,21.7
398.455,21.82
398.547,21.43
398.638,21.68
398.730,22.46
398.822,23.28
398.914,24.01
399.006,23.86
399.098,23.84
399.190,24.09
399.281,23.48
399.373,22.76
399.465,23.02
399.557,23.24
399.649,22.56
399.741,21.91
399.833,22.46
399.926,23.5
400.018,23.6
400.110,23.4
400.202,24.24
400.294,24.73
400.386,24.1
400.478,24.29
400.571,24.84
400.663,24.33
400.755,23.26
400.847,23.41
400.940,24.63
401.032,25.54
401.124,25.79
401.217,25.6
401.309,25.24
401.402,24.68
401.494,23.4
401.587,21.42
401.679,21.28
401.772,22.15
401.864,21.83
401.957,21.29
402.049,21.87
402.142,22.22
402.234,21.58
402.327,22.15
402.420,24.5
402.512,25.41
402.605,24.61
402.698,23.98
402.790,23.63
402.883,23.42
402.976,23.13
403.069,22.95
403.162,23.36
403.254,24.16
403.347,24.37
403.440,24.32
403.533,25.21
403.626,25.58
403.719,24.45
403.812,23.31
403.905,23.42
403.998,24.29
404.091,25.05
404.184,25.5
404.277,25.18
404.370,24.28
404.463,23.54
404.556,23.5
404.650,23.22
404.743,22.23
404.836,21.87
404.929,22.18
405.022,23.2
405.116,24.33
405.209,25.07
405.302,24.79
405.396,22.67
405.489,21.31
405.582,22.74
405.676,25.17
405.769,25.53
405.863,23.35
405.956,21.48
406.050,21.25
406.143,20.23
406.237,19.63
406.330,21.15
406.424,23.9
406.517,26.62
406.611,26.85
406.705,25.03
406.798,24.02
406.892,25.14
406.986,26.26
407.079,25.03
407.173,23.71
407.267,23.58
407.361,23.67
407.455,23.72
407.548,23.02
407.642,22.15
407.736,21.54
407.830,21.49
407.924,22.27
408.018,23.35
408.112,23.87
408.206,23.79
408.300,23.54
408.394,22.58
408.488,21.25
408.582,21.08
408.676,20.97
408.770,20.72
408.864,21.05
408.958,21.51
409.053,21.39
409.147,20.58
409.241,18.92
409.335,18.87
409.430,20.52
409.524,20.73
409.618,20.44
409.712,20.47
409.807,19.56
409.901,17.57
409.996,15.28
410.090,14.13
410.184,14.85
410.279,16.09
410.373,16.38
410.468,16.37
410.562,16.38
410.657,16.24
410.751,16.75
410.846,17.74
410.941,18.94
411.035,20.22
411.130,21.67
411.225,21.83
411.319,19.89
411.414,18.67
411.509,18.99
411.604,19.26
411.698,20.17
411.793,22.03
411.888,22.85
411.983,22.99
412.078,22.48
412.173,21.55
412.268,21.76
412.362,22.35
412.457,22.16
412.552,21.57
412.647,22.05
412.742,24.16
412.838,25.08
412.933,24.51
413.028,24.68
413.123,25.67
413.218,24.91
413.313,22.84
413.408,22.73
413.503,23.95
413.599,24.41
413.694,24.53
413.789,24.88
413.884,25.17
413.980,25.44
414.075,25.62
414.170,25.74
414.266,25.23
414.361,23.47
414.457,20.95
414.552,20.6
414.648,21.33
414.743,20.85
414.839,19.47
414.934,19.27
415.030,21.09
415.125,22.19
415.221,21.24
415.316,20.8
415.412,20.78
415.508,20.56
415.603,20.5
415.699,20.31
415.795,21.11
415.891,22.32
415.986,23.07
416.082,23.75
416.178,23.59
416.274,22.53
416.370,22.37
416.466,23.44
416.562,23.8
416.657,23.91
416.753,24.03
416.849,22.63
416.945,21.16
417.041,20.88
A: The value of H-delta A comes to 0.603 nm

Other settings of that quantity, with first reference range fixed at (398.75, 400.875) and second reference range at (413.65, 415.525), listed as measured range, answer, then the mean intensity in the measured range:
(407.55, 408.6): 0.02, 22.5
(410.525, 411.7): 0.20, 19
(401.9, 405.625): -0.05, 23.6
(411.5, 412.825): 0.04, 21.9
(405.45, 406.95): -0.02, 23.4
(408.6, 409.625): 0.11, 20.5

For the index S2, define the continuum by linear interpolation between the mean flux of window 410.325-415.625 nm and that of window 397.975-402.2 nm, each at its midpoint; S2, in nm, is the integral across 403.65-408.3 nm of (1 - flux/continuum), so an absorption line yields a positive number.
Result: -0.23 nm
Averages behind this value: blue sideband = 23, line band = 23.5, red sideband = 21.7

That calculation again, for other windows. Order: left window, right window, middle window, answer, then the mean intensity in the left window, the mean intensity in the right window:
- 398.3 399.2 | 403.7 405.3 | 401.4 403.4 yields 0.033 nm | 22.7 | 23.8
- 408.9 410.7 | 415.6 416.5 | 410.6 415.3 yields -0.405 nm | 18.2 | 22.4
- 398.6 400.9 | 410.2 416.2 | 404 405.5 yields -0.061 nm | 23.5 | 21.6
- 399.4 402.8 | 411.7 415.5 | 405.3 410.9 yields 0.446 nm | 23.5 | 22.8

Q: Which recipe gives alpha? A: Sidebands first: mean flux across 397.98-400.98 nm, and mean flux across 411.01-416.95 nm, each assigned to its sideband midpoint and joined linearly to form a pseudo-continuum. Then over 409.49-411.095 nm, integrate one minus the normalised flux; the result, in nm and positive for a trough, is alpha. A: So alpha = 0.36 nm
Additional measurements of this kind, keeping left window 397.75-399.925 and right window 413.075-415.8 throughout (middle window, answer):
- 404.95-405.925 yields -0.07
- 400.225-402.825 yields -0.20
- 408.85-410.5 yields 0.28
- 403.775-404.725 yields -0.08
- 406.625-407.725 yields -0.09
